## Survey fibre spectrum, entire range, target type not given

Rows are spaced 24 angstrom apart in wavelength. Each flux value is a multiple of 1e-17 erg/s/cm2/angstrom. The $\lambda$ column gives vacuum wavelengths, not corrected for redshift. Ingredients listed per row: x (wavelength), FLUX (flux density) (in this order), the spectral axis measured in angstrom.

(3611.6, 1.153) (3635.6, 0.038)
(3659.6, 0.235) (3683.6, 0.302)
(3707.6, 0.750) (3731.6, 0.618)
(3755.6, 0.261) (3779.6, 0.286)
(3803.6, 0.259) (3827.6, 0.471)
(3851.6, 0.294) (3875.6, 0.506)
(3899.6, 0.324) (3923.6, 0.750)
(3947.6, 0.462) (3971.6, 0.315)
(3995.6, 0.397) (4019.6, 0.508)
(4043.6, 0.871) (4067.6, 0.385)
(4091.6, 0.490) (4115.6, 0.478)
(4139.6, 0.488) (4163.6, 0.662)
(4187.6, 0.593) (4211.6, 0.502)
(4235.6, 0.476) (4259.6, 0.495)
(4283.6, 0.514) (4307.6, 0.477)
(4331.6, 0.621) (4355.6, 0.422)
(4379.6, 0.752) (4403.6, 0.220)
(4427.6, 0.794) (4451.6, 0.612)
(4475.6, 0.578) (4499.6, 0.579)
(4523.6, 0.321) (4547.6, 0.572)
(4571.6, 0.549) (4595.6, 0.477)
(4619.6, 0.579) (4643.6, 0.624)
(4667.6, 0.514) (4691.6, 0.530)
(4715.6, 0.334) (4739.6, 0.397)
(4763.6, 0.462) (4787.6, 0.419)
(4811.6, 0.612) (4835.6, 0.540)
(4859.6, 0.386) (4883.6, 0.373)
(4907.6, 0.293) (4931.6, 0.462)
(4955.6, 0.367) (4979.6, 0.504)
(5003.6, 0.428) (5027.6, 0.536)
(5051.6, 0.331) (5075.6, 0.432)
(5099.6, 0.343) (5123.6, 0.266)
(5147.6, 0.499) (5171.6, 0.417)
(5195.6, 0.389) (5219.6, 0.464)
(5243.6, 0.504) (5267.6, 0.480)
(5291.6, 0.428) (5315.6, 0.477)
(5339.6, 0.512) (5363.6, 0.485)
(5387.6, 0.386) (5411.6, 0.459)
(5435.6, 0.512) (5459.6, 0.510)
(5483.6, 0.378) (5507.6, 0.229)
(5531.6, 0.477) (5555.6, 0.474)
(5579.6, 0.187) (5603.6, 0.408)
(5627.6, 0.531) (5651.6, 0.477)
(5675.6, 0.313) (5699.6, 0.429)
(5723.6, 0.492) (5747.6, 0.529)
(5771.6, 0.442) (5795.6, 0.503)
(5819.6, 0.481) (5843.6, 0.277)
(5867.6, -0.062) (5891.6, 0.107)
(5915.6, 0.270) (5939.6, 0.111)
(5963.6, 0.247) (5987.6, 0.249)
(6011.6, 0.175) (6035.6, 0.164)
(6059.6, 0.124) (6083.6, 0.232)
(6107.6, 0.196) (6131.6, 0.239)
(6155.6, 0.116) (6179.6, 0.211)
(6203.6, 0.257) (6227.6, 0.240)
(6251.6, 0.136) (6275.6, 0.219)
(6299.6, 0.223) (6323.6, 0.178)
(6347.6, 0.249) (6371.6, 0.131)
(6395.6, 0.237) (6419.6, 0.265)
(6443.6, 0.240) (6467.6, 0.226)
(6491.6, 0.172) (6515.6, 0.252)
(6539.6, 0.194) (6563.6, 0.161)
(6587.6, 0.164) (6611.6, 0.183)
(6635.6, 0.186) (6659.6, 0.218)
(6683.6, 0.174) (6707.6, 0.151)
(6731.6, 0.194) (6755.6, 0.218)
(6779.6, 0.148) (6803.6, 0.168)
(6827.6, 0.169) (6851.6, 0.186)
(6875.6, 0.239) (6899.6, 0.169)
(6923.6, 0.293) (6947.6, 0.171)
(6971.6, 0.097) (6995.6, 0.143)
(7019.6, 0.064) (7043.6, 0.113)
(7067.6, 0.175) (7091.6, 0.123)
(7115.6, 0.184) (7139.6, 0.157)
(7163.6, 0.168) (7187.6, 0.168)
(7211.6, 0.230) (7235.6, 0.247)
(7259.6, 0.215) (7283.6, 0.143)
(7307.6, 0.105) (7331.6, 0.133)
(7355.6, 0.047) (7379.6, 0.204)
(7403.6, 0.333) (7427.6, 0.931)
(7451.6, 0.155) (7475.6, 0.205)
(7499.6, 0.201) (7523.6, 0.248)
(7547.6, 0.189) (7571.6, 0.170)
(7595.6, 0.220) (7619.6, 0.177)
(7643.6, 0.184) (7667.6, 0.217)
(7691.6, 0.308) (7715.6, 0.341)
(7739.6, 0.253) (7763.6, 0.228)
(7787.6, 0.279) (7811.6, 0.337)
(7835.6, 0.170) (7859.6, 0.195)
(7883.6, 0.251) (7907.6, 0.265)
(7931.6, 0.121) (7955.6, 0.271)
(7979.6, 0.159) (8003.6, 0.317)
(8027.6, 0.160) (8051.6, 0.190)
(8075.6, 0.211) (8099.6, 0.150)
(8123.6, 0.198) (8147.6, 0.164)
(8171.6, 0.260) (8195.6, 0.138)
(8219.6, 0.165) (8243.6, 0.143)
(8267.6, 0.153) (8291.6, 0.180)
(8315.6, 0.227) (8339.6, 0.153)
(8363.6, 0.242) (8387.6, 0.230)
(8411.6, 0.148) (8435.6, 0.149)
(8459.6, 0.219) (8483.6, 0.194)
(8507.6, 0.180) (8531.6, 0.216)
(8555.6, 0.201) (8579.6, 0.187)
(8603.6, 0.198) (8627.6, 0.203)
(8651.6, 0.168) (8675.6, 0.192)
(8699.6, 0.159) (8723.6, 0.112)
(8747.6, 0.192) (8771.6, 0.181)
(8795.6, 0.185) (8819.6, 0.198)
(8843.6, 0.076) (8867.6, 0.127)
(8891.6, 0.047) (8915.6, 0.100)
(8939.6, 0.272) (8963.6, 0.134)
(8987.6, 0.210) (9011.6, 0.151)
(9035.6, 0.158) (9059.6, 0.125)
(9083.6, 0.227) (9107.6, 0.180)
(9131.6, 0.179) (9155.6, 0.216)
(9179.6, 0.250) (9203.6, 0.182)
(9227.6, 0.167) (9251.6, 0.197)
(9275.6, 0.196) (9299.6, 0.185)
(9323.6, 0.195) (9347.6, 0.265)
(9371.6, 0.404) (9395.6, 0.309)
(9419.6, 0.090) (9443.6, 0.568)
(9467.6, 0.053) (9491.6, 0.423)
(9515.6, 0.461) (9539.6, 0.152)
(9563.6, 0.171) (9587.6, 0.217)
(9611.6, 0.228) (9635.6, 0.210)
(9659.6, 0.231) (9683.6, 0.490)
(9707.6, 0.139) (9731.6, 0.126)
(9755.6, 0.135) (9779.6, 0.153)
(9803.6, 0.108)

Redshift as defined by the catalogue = 0.990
